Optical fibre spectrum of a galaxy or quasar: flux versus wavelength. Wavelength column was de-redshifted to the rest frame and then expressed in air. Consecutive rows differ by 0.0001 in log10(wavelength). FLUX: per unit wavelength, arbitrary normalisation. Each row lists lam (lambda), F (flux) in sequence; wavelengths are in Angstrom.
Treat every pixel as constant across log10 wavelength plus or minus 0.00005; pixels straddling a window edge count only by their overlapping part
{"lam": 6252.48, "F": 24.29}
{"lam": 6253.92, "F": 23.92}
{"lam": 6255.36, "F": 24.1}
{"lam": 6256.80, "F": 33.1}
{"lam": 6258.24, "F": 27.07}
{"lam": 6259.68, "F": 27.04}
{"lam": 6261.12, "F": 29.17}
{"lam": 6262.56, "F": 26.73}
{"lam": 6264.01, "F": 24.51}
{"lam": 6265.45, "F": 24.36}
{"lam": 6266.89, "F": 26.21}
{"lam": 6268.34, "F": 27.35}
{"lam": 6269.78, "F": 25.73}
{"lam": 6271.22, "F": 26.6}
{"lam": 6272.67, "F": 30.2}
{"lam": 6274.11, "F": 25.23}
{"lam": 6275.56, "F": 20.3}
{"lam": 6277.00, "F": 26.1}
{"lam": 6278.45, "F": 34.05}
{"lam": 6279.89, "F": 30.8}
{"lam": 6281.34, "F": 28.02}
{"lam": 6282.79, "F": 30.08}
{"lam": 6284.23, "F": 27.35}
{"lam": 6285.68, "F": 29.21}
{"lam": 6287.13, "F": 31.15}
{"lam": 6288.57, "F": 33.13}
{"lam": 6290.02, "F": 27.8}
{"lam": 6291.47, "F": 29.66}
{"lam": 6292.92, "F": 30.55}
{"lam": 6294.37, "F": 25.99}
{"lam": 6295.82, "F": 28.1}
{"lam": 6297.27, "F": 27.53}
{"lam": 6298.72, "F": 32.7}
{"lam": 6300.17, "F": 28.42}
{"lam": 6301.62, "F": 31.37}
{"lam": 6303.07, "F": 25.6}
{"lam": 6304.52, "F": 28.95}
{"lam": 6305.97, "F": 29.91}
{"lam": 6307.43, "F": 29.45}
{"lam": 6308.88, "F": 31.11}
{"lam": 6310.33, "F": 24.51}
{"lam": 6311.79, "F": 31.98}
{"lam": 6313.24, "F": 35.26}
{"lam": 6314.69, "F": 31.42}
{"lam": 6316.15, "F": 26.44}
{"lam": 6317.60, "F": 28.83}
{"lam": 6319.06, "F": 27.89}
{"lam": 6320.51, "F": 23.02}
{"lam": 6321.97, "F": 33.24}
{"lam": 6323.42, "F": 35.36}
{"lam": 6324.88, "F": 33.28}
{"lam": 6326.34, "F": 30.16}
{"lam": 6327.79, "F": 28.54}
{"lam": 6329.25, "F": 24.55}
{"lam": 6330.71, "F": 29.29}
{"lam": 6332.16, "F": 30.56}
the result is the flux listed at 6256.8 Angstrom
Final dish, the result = 33.1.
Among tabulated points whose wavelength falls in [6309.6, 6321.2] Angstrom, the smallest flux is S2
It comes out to 23.02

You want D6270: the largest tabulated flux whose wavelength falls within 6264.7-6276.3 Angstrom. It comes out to 30.2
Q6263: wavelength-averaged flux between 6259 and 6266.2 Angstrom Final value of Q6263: 26.4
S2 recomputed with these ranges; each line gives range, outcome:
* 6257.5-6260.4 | 27.04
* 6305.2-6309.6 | 29.45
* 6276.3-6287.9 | 26.1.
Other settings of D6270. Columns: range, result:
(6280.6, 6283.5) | 30.08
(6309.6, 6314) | 35.26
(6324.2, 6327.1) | 33.28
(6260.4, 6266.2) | 29.17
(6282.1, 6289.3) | 33.13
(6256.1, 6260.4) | 33.1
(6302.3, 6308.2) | 29.91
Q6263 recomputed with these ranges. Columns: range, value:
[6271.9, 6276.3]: 25.3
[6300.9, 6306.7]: 29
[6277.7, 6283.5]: 30.7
